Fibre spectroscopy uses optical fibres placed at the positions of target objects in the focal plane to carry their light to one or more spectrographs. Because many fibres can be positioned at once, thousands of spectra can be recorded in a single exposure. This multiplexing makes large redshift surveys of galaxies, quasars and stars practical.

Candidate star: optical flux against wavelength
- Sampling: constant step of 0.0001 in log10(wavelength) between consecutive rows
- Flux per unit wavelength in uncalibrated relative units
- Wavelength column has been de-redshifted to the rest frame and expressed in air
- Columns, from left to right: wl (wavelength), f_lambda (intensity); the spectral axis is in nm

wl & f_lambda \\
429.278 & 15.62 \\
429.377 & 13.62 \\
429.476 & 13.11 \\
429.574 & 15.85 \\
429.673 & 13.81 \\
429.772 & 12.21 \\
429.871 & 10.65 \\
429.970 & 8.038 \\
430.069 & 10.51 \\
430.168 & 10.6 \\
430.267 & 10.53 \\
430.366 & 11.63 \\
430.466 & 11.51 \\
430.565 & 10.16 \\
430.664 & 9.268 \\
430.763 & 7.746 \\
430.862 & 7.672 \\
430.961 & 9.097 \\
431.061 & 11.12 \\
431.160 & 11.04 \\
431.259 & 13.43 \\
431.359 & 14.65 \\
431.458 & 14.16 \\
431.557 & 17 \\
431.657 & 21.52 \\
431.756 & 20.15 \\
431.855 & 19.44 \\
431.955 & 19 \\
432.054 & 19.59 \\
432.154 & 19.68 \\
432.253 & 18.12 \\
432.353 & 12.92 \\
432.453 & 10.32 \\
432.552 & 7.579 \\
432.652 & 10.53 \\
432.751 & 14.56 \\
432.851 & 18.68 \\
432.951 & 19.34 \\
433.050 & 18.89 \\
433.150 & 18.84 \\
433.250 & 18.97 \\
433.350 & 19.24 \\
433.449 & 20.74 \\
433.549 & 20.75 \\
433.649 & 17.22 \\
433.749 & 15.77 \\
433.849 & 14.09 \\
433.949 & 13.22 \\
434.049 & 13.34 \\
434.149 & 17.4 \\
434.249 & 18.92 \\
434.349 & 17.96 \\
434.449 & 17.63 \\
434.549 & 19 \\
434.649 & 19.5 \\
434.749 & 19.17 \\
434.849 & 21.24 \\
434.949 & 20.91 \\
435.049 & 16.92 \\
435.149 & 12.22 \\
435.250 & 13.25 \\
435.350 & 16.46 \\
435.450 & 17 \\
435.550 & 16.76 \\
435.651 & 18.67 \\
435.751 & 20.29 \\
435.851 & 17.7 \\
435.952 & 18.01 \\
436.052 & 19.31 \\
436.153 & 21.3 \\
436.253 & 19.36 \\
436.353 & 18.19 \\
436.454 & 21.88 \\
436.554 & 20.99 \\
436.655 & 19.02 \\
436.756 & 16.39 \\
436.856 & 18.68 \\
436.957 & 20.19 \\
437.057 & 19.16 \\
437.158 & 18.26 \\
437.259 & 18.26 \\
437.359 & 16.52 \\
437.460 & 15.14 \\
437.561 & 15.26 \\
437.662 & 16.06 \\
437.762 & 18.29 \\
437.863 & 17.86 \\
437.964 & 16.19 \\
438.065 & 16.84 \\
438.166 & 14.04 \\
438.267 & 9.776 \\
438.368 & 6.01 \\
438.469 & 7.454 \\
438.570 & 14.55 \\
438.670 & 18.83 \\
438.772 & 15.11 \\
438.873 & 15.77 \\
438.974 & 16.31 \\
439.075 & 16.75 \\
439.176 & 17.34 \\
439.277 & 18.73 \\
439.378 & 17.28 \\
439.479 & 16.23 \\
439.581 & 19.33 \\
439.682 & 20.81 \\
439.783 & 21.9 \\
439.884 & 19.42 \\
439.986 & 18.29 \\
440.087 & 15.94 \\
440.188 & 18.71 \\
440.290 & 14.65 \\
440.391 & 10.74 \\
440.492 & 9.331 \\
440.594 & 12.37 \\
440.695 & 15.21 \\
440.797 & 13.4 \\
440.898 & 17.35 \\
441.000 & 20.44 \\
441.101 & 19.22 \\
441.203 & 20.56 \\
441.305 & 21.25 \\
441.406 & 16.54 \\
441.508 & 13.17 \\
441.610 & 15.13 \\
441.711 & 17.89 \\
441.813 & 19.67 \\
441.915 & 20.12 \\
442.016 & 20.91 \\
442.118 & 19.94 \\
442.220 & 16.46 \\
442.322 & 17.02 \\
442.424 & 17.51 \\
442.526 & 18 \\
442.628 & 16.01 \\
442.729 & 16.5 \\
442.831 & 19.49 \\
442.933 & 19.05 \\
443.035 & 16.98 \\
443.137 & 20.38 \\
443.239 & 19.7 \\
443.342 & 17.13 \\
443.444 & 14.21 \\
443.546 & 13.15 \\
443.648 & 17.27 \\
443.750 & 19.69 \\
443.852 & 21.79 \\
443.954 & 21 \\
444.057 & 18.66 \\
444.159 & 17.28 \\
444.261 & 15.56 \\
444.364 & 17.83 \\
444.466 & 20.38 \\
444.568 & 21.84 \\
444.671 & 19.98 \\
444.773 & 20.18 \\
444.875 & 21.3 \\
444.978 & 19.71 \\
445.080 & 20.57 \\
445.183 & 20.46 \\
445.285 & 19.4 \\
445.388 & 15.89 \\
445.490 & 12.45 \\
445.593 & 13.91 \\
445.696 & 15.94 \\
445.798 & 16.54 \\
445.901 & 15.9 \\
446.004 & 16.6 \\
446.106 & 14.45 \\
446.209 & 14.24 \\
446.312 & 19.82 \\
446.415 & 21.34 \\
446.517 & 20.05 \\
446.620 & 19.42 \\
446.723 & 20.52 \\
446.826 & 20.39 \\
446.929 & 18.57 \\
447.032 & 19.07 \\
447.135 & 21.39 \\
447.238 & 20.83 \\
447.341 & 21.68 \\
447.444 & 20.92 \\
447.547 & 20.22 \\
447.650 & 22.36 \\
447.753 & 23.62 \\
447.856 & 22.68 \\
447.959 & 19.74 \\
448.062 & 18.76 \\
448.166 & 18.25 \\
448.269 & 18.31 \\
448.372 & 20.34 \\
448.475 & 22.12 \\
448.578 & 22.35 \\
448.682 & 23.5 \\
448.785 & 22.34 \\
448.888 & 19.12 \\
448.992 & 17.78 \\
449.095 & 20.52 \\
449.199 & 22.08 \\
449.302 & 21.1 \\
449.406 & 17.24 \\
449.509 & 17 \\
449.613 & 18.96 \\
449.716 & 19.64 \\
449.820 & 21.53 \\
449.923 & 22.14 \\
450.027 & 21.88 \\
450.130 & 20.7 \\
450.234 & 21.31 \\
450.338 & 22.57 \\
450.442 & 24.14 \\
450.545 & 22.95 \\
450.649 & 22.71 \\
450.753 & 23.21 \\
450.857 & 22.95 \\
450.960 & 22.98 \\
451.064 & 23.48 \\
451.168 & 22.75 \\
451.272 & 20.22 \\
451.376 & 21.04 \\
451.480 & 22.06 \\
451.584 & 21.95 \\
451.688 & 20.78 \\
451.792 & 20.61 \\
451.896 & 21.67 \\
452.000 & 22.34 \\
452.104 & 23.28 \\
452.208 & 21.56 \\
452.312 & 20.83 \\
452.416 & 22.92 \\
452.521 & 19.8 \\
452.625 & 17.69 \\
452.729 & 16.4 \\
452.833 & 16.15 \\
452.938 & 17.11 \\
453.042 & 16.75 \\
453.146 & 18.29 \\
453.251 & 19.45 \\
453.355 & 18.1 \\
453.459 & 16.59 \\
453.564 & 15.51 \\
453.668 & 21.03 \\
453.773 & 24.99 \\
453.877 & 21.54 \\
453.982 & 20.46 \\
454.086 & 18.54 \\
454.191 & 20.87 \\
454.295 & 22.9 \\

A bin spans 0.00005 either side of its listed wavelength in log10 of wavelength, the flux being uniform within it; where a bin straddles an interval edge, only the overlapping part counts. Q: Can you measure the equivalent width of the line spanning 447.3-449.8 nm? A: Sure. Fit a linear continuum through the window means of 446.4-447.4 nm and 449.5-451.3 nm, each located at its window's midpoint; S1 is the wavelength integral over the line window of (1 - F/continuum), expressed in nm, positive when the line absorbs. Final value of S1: 0.07 nm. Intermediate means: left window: 20.3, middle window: 20.4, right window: 21.9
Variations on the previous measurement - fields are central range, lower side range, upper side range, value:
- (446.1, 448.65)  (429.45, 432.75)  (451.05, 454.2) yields -0.25 nm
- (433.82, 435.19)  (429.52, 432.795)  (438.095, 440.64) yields -0.31 nm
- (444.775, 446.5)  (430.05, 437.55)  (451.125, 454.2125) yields 0.10 nm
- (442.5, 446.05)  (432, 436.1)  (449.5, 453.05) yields 0.26 nm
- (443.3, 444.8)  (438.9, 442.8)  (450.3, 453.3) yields 0.00 nm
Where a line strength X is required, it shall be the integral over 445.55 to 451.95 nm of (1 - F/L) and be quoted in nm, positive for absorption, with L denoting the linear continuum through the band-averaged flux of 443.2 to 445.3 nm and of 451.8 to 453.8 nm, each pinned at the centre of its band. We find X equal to -0.398 nm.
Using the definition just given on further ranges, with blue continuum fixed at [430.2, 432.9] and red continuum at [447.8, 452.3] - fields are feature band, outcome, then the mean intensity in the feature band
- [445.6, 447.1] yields 0.134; 18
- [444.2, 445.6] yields 0.034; 18.7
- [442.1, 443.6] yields 0.075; 17.4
